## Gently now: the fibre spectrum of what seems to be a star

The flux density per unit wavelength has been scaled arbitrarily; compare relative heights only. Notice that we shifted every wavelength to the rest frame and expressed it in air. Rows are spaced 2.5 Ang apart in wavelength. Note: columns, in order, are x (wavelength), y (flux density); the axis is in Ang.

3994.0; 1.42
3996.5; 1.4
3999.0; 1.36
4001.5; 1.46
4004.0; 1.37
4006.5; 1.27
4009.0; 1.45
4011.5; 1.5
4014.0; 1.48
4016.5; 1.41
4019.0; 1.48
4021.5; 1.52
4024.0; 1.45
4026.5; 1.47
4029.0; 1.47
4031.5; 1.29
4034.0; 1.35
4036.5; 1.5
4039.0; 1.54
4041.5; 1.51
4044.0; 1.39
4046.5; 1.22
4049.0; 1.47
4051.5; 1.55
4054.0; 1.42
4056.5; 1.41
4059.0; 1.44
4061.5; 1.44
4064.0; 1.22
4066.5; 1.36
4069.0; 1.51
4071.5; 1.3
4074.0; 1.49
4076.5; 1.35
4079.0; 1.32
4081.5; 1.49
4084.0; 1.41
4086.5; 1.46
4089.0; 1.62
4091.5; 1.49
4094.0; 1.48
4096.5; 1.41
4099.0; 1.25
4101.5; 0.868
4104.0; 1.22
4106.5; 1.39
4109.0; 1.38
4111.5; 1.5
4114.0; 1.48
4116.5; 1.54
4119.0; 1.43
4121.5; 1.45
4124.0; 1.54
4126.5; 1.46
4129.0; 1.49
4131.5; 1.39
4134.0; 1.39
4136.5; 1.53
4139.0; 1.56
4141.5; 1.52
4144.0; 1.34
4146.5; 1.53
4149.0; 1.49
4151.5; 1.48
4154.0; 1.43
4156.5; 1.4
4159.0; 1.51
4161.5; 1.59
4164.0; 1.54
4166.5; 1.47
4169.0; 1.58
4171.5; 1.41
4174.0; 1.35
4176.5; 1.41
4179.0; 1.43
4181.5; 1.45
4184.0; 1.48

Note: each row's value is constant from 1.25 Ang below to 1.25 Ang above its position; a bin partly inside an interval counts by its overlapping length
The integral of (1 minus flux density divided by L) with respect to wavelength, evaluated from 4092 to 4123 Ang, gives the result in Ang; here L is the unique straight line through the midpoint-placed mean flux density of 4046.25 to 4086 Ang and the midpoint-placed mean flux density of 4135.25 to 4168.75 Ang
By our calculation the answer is 1.66 Ang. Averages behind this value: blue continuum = 1.41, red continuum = 1.49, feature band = 1.37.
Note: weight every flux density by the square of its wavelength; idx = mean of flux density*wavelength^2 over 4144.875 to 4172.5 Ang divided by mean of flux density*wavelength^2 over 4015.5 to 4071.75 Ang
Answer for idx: 1.1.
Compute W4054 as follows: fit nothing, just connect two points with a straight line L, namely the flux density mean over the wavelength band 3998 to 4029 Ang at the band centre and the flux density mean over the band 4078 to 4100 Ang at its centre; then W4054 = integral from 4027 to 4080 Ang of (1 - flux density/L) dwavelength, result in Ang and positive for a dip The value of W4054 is 1.1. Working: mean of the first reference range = 1.44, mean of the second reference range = 1.44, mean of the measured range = 1.41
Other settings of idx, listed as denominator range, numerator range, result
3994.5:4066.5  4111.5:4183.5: 1.10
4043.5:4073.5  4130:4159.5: 1.09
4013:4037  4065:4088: 1.00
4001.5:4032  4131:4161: 1.09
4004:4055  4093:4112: 0.94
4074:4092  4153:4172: 1.07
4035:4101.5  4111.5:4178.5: 1.08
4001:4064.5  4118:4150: 1.08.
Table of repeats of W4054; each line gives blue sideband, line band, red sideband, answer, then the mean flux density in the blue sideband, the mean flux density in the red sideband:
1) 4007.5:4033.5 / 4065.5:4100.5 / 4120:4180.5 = 0.9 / 1.45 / 1.47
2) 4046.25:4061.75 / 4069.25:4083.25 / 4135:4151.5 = 0.5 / 1.43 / 1.49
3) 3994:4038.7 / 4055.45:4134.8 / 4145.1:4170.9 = 3.3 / 1.43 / 1.5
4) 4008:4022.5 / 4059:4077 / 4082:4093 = 1.2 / 1.47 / 1.49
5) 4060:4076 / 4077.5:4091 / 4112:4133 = -0.5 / 1.39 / 1.47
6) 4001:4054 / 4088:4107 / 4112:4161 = 1.6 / 1.44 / 1.47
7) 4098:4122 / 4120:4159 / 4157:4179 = -1.5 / 1.35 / 1.48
